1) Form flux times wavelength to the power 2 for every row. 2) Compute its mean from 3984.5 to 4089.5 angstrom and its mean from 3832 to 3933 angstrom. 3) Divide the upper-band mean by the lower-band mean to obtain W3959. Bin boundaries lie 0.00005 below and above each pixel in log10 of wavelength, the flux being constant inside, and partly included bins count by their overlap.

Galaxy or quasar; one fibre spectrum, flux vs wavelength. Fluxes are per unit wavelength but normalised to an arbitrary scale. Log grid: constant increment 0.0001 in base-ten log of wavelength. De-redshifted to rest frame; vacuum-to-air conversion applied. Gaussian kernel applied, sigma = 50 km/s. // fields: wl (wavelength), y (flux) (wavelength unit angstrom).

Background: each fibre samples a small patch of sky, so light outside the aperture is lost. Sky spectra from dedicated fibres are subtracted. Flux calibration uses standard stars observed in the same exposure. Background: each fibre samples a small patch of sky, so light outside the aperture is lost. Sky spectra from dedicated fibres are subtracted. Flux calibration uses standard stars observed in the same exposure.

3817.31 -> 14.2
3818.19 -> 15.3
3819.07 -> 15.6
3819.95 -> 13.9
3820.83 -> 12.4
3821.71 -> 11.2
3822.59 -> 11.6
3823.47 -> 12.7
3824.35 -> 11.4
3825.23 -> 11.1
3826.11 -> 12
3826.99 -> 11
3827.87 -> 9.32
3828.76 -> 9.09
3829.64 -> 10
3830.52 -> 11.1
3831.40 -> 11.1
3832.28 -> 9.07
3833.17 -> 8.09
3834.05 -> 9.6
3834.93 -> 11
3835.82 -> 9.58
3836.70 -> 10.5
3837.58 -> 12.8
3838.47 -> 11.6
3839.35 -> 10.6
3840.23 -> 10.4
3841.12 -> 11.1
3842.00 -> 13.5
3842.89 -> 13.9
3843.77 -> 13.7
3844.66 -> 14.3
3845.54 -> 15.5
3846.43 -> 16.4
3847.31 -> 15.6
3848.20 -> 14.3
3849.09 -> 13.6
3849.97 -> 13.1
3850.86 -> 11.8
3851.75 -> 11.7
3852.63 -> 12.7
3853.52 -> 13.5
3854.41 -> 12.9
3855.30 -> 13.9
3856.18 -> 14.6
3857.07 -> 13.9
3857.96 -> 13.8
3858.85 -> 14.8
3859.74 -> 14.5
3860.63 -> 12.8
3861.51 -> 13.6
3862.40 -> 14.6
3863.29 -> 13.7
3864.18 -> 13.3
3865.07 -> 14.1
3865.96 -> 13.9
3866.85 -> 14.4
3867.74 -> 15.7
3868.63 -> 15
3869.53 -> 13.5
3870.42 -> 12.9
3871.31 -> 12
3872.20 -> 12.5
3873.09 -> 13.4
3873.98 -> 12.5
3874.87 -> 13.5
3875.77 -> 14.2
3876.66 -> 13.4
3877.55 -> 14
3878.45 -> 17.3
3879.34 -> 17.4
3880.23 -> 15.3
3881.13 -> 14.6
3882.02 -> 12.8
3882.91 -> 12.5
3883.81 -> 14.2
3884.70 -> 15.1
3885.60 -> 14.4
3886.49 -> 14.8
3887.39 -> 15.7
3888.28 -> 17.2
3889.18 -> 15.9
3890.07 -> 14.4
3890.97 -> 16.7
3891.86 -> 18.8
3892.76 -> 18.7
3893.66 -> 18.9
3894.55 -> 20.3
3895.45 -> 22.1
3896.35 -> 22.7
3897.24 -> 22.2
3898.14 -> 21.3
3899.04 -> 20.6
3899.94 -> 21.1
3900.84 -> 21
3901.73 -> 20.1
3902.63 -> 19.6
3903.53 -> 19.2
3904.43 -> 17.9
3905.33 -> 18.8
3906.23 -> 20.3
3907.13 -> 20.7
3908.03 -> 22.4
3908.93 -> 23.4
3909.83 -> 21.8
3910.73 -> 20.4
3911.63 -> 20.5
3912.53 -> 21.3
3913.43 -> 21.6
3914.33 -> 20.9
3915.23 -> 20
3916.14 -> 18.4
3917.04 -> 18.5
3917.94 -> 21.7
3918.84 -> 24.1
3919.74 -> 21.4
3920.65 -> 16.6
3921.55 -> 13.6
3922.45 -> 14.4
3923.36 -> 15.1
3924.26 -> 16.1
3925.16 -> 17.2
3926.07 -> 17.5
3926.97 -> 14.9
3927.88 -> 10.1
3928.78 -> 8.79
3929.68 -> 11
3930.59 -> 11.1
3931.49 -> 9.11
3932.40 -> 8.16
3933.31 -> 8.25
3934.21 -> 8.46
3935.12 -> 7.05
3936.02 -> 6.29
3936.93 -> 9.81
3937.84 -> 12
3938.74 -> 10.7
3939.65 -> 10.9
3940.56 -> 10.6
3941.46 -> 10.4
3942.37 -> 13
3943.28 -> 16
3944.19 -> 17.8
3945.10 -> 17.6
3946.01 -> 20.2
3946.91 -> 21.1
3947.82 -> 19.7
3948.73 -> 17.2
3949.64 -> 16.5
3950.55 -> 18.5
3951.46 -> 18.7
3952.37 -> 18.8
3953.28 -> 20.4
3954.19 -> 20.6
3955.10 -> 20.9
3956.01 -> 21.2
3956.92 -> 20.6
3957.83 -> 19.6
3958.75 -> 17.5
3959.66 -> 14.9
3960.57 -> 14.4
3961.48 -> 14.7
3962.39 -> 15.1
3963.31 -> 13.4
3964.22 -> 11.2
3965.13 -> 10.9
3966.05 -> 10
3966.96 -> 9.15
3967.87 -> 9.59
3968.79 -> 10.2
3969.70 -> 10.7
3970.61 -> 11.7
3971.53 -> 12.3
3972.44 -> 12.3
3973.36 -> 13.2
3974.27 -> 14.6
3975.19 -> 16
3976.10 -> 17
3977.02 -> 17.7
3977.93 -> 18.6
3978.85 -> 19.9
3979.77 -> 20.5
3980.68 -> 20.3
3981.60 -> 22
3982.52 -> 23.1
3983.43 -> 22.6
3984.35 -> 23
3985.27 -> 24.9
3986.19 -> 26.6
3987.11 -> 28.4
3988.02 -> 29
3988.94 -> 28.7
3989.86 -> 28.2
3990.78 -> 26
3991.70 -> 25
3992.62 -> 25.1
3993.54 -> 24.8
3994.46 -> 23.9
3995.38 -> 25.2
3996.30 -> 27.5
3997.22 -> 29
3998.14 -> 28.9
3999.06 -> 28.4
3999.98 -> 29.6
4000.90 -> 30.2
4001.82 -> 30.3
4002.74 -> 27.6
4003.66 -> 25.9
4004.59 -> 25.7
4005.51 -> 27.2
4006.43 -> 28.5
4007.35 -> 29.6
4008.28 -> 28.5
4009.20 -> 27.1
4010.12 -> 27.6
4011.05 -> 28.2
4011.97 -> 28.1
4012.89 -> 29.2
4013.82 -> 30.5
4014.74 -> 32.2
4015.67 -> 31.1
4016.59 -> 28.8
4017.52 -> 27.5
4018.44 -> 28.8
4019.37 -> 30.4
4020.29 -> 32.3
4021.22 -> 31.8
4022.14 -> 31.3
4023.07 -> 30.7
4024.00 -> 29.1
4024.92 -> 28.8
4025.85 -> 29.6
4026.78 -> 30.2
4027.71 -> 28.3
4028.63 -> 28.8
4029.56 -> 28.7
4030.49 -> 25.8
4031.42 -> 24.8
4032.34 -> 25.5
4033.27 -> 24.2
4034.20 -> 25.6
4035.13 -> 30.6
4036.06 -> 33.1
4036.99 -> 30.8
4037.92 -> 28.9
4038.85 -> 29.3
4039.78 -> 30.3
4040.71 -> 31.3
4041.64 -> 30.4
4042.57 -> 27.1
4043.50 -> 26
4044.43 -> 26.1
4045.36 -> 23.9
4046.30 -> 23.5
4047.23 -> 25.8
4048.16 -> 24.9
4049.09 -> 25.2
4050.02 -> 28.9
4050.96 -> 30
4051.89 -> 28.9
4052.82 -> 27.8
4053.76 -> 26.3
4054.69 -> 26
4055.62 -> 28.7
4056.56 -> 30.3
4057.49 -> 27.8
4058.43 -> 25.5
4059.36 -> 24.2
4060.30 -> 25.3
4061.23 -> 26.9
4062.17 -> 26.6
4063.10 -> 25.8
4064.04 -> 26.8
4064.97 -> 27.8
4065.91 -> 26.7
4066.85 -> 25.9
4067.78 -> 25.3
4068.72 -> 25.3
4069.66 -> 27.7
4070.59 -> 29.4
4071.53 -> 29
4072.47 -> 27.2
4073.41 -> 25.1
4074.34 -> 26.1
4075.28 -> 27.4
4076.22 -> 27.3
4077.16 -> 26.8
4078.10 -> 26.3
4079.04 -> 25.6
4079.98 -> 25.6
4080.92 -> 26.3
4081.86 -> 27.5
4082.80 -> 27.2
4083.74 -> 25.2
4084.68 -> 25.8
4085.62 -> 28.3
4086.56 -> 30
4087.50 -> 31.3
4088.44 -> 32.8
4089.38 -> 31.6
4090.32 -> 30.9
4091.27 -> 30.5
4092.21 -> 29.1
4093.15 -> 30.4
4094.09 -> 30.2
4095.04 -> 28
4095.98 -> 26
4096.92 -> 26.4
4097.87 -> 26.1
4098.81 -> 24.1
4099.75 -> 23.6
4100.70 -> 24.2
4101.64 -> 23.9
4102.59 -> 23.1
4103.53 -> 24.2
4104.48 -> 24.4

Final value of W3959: 1.93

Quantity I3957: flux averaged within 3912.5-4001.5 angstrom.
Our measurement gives 17.8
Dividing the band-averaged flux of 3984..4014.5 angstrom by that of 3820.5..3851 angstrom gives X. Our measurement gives 2.33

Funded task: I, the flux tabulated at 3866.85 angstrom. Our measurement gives 14.4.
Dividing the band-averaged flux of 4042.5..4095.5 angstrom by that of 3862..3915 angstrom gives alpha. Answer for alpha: 1.59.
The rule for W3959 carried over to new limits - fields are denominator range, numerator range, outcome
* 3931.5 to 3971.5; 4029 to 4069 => 2.01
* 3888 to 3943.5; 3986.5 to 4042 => 1.81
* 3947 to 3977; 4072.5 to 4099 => 1.92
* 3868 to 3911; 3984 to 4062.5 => 1.73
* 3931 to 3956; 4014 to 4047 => 2.06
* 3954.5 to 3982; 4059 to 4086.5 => 1.83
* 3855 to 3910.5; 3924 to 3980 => 0.90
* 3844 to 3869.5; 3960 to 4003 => 1.56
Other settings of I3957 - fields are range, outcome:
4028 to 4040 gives 28.2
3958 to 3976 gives 12.9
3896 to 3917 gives 20.7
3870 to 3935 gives 16.7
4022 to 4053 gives 28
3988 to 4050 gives 28.1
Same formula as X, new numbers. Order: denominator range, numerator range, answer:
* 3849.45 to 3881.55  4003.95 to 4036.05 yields 2.07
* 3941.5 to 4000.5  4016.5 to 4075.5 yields 1.43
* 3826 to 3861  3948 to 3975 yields 1.23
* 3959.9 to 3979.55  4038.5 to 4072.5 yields 2.00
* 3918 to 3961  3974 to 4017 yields 1.70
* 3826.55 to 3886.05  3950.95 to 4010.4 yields 1.62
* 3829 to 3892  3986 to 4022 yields 2.10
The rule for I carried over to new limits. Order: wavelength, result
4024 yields 29.1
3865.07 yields 14.1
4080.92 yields 26.3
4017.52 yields 27.5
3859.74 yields 14.5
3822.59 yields 11.6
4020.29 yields 32.3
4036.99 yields 30.8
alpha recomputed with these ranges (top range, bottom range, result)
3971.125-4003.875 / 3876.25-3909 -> 1.31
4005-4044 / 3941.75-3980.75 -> 1.80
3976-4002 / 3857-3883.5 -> 1.79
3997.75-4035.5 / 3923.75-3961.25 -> 1.95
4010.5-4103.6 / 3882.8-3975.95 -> 1.71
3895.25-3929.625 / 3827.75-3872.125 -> 1.49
